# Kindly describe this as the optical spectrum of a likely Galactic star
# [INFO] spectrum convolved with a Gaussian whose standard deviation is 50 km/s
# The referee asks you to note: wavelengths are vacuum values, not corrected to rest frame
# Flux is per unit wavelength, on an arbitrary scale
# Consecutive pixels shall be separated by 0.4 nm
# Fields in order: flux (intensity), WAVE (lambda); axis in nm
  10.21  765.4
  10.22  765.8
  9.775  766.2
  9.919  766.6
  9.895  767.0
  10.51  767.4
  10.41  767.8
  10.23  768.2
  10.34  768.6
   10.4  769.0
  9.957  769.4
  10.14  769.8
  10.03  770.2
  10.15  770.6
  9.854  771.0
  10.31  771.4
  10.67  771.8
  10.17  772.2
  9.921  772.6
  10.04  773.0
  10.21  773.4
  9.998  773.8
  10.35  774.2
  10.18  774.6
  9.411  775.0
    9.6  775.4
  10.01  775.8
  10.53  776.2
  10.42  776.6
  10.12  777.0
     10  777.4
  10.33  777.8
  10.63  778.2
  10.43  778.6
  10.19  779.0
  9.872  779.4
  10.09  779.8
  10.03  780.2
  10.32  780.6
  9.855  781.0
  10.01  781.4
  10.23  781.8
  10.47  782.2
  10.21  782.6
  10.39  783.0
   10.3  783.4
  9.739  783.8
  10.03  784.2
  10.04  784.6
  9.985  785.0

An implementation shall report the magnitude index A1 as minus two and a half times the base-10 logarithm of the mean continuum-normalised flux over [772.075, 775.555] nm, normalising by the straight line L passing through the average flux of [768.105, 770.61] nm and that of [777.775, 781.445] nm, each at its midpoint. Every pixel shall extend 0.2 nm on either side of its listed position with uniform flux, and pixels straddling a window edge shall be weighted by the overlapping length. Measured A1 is 0.02 mag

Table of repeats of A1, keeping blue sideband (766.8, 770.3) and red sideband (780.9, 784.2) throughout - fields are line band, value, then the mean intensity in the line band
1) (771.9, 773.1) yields 0.01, 10.1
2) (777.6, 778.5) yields -0.03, 10.5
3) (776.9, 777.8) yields 0.01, 10.1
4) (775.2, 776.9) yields 0.00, 10.1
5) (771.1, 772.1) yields -0.02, 10.4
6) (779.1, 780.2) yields 0.02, 10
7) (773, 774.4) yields 0.00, 10.2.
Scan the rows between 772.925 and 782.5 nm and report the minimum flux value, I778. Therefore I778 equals 9.411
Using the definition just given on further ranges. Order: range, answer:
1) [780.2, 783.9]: 9.739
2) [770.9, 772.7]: 9.854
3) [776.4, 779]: 10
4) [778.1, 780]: 9.872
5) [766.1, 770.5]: 9.775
